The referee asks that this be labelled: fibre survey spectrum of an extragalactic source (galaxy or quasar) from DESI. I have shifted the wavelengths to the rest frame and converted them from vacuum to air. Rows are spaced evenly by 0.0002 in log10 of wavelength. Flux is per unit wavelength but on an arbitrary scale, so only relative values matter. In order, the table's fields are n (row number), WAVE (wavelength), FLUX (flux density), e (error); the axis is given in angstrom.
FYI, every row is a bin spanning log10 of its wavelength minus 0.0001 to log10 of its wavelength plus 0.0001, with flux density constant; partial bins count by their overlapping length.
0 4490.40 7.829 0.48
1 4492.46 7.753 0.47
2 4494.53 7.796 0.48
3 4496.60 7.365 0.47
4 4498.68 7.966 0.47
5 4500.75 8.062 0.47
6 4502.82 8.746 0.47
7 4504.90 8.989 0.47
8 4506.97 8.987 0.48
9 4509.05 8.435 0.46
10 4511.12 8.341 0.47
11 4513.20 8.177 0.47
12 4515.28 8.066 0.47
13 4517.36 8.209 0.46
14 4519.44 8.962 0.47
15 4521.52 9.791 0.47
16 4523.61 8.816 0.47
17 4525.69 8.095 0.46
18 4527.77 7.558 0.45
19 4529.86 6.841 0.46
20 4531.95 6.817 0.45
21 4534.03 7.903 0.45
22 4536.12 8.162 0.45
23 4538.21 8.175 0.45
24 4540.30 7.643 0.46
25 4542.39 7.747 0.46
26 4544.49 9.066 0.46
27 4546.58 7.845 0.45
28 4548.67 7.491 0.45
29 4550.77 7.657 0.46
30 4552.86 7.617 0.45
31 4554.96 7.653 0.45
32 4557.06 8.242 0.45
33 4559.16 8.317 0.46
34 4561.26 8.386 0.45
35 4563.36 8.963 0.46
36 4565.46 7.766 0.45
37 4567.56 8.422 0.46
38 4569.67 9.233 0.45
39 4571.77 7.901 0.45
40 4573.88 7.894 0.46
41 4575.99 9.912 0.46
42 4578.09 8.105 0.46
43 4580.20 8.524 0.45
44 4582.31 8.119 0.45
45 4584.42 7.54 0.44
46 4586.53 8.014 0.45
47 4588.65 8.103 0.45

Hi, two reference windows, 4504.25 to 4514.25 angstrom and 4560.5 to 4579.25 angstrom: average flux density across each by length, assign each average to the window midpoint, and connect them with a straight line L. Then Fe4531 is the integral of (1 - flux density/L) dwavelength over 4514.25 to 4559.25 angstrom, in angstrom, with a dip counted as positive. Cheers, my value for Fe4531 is 2.8 angstrom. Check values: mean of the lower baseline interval 8.57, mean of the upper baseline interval 8.51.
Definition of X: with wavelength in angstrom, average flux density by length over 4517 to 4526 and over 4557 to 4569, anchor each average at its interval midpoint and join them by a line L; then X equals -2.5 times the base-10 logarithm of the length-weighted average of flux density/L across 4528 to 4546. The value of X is 0.12 mag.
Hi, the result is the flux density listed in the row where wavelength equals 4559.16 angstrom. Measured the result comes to 8.317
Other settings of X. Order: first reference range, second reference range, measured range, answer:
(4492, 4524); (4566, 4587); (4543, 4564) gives 0.037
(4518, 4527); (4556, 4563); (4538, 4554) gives 0.087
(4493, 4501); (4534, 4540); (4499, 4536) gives -0.049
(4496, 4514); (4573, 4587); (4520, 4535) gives 0.046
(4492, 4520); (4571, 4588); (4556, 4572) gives -0.023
